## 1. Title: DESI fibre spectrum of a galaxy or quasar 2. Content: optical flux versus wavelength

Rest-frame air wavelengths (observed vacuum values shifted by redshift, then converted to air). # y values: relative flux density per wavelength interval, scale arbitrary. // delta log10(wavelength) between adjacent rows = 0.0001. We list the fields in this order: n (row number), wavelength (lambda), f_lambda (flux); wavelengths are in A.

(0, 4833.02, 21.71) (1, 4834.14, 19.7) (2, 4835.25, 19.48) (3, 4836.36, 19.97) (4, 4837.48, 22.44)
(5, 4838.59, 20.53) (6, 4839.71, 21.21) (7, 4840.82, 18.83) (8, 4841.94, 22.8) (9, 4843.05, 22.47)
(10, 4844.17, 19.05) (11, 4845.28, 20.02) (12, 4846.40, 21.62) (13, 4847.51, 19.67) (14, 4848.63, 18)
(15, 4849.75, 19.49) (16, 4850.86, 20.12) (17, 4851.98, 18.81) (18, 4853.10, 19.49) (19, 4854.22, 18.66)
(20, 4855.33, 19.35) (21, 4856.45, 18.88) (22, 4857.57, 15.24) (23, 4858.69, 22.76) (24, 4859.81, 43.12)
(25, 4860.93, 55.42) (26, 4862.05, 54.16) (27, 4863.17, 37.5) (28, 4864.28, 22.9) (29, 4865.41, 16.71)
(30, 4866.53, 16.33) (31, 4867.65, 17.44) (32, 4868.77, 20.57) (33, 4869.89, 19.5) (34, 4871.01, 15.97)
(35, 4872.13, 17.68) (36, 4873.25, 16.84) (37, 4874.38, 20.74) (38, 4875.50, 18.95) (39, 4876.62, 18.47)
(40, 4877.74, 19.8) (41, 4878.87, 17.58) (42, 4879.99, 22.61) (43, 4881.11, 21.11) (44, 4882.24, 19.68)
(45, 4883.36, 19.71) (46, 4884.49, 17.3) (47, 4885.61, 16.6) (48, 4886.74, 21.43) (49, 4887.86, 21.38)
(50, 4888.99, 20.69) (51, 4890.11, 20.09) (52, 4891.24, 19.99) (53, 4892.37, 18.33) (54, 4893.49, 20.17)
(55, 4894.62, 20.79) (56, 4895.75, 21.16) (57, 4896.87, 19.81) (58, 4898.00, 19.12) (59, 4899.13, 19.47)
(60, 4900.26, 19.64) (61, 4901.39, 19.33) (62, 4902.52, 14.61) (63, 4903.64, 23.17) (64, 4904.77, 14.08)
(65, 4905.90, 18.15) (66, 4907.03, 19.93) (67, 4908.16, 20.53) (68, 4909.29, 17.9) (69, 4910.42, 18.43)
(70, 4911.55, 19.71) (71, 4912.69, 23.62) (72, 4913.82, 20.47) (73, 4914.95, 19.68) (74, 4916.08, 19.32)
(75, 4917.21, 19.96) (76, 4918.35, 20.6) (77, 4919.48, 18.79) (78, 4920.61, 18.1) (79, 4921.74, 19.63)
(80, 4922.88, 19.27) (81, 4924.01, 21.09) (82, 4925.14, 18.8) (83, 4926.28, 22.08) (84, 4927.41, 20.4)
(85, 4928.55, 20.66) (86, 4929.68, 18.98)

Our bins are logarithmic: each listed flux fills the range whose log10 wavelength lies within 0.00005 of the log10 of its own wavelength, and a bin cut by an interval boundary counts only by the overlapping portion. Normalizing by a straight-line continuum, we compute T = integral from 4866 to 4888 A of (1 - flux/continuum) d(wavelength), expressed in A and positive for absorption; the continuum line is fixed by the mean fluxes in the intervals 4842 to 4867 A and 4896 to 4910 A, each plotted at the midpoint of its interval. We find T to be 2.9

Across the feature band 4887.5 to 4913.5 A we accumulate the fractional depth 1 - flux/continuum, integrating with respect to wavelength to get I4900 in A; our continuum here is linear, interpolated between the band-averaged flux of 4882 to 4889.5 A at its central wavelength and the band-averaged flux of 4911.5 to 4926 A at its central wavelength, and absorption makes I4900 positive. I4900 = 0.2 A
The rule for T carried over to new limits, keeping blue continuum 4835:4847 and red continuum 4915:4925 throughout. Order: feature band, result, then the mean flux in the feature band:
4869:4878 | 0.78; 18.5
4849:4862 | -3.28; 25.7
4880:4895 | 0.15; 19.9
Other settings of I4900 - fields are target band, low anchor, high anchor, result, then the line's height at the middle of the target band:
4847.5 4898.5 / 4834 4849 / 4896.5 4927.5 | -4.4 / 20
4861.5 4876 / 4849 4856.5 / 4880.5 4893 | -2.4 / 19.5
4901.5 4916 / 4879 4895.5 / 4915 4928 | 0.5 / 19.9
